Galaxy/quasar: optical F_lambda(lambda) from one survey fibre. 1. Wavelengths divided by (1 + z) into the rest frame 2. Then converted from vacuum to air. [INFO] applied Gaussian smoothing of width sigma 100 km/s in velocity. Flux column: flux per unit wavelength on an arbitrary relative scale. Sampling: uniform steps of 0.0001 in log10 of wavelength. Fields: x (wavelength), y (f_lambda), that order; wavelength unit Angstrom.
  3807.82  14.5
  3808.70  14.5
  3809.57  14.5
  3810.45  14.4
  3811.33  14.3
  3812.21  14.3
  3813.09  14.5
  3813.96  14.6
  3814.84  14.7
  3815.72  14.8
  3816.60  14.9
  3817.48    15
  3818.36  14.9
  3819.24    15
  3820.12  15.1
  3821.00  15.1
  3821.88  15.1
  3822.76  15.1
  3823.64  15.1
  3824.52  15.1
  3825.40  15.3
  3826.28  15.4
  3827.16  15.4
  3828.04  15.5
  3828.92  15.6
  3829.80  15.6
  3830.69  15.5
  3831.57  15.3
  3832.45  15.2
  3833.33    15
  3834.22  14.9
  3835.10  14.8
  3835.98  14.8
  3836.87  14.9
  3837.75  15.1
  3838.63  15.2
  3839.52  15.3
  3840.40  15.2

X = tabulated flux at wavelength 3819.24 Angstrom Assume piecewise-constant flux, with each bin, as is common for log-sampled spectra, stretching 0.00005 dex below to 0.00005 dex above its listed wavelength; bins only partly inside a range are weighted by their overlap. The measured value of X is 15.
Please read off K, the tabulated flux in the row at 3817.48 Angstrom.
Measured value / 15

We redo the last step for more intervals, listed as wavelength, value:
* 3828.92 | 15.6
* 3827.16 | 15.4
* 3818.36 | 14.9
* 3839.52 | 15.3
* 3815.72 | 14.8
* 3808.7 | 14.5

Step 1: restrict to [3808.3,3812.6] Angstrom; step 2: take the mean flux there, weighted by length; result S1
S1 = 14.4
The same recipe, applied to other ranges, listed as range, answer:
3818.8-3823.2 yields 15.1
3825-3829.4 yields 15.5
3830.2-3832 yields 15.4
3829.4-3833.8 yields 15.3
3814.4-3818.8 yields 14.8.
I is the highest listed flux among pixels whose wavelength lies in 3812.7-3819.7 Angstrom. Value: 15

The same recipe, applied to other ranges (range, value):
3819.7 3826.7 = 15.4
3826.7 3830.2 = 15.6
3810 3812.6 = 14.4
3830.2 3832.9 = 15.5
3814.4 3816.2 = 14.8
